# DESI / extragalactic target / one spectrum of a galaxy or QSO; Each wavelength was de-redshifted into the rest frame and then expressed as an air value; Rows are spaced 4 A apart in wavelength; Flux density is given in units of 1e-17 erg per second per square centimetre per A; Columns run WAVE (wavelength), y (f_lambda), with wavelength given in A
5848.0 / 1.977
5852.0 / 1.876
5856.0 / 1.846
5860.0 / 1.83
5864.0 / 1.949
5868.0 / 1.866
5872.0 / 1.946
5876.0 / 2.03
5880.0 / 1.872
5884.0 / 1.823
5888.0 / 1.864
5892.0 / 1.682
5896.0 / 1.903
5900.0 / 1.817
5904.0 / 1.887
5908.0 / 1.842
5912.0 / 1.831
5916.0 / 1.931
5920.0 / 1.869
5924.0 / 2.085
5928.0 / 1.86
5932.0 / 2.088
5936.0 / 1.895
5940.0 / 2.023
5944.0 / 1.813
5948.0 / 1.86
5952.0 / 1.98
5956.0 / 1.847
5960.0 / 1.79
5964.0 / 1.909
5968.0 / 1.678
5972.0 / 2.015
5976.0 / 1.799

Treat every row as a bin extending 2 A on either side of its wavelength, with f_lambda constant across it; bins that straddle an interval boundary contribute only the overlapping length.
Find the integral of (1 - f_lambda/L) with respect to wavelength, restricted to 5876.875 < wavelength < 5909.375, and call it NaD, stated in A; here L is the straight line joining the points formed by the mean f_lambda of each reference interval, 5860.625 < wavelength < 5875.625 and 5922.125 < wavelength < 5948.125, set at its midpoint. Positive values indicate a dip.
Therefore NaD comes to 1.5 A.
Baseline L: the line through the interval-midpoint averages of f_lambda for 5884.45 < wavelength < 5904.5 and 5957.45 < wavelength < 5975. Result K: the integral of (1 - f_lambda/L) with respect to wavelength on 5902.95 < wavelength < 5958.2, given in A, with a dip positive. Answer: -2.4 A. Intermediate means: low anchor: 1.83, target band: 1.92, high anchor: 1.85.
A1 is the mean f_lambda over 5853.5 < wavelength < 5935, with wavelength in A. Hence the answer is 1.89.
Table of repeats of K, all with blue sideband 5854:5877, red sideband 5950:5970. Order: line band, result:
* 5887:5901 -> 0.54 A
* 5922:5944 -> -1.36 A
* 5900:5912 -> 0.17 A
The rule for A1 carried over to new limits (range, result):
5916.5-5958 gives 1.93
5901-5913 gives 1.85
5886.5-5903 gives 1.82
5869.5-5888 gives 1.91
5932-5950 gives 1.92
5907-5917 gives 1.86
